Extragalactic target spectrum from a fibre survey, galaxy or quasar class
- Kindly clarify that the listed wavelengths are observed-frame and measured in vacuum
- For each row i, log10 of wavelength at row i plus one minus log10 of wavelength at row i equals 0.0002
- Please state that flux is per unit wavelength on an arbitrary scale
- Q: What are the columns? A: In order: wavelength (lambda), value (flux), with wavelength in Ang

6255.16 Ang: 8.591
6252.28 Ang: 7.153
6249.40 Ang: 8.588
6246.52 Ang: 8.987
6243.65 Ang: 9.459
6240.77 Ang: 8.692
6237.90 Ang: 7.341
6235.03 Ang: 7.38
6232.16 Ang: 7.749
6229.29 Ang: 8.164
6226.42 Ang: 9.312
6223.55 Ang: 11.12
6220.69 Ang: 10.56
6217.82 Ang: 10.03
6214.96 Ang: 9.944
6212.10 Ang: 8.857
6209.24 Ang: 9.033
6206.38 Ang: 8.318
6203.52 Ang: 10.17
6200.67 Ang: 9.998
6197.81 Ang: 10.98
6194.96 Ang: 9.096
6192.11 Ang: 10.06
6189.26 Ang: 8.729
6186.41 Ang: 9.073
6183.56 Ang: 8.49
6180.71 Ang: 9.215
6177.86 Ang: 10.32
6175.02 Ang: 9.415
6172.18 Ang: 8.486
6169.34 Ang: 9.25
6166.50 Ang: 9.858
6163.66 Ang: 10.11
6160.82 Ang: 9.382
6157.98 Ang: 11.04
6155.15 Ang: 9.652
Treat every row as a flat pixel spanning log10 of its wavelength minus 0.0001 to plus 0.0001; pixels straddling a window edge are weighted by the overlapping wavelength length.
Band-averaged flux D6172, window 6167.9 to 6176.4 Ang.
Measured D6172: 9.06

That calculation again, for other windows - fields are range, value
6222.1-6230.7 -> 9.54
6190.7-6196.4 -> 9.59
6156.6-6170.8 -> 9.92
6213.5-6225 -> 10.4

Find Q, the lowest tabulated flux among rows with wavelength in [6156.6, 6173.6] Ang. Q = 8.486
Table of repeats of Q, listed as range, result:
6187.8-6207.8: 8.318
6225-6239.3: 7.341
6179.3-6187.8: 8.49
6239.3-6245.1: 8.692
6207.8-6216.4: 8.857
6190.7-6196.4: 9.096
